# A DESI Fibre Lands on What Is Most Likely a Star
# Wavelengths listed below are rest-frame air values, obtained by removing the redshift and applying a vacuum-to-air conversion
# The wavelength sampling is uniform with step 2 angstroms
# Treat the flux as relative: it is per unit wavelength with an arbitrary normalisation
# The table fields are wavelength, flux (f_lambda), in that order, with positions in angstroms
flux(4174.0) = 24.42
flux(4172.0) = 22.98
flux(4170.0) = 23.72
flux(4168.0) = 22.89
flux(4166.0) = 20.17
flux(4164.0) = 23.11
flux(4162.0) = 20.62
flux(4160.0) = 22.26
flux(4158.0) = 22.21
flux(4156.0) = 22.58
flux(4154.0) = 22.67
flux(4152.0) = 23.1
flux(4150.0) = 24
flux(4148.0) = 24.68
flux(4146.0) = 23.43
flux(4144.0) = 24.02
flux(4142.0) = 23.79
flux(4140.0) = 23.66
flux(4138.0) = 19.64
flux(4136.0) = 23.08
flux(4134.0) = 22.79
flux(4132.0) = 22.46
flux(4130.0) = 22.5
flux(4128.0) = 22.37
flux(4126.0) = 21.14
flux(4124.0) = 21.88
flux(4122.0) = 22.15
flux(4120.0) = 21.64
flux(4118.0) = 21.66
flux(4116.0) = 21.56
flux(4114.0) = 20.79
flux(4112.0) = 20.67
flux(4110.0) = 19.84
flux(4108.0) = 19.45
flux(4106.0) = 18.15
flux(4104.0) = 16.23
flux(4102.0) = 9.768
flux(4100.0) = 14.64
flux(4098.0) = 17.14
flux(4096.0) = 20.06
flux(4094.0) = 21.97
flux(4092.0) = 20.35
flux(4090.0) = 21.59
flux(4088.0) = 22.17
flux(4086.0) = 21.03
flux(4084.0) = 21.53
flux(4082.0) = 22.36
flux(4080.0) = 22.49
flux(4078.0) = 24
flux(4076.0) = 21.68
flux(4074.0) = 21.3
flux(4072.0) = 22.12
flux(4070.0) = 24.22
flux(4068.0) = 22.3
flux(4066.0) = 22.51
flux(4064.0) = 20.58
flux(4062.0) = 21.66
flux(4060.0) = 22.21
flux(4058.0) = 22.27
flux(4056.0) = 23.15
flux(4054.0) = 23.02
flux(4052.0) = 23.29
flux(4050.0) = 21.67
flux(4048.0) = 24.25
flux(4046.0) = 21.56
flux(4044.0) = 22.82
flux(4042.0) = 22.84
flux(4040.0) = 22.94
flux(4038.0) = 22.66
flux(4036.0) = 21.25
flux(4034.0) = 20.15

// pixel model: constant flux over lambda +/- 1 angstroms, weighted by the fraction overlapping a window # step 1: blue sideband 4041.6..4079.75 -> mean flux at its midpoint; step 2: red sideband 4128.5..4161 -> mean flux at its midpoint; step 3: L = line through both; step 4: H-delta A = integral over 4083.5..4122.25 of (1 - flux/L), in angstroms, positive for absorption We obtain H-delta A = 5.4 angstroms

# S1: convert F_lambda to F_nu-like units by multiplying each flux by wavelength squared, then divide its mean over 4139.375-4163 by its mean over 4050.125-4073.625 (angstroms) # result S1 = 1.07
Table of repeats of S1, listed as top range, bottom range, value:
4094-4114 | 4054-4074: 0.81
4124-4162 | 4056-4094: 1.07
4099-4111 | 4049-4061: 0.74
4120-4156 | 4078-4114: 1.19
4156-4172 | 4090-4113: 1.26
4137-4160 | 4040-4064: 1.07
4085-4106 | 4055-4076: 0.84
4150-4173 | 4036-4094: 1.06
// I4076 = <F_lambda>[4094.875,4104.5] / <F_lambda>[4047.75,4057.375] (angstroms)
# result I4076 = 0.68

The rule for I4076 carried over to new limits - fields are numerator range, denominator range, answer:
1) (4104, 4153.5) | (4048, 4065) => 0.98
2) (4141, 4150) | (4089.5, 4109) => 1.34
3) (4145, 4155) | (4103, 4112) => 1.26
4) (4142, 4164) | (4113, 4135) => 1.05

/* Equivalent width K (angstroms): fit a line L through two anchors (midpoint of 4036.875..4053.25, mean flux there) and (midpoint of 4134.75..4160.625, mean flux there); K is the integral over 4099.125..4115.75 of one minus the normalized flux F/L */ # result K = 3.8 angstroms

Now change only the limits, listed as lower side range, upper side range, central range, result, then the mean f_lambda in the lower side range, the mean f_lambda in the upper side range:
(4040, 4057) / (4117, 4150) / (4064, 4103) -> 3.5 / 22.8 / 22.6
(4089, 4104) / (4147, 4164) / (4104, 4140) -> -2.2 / 17.8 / 22.8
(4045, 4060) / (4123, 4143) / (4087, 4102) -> 2.3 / 22.7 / 22.3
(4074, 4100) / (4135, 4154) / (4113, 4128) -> 0.5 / 21.1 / 23.2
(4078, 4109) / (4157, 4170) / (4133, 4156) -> -2.0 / 19.4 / 22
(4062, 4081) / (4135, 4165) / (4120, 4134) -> 0.4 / 22.3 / 22.9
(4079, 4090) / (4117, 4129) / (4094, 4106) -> 3.0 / 21.9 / 21.8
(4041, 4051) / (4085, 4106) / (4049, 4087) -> -2.8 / 22.6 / 18.5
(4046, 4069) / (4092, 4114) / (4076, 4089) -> -1.4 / 22.4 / 18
